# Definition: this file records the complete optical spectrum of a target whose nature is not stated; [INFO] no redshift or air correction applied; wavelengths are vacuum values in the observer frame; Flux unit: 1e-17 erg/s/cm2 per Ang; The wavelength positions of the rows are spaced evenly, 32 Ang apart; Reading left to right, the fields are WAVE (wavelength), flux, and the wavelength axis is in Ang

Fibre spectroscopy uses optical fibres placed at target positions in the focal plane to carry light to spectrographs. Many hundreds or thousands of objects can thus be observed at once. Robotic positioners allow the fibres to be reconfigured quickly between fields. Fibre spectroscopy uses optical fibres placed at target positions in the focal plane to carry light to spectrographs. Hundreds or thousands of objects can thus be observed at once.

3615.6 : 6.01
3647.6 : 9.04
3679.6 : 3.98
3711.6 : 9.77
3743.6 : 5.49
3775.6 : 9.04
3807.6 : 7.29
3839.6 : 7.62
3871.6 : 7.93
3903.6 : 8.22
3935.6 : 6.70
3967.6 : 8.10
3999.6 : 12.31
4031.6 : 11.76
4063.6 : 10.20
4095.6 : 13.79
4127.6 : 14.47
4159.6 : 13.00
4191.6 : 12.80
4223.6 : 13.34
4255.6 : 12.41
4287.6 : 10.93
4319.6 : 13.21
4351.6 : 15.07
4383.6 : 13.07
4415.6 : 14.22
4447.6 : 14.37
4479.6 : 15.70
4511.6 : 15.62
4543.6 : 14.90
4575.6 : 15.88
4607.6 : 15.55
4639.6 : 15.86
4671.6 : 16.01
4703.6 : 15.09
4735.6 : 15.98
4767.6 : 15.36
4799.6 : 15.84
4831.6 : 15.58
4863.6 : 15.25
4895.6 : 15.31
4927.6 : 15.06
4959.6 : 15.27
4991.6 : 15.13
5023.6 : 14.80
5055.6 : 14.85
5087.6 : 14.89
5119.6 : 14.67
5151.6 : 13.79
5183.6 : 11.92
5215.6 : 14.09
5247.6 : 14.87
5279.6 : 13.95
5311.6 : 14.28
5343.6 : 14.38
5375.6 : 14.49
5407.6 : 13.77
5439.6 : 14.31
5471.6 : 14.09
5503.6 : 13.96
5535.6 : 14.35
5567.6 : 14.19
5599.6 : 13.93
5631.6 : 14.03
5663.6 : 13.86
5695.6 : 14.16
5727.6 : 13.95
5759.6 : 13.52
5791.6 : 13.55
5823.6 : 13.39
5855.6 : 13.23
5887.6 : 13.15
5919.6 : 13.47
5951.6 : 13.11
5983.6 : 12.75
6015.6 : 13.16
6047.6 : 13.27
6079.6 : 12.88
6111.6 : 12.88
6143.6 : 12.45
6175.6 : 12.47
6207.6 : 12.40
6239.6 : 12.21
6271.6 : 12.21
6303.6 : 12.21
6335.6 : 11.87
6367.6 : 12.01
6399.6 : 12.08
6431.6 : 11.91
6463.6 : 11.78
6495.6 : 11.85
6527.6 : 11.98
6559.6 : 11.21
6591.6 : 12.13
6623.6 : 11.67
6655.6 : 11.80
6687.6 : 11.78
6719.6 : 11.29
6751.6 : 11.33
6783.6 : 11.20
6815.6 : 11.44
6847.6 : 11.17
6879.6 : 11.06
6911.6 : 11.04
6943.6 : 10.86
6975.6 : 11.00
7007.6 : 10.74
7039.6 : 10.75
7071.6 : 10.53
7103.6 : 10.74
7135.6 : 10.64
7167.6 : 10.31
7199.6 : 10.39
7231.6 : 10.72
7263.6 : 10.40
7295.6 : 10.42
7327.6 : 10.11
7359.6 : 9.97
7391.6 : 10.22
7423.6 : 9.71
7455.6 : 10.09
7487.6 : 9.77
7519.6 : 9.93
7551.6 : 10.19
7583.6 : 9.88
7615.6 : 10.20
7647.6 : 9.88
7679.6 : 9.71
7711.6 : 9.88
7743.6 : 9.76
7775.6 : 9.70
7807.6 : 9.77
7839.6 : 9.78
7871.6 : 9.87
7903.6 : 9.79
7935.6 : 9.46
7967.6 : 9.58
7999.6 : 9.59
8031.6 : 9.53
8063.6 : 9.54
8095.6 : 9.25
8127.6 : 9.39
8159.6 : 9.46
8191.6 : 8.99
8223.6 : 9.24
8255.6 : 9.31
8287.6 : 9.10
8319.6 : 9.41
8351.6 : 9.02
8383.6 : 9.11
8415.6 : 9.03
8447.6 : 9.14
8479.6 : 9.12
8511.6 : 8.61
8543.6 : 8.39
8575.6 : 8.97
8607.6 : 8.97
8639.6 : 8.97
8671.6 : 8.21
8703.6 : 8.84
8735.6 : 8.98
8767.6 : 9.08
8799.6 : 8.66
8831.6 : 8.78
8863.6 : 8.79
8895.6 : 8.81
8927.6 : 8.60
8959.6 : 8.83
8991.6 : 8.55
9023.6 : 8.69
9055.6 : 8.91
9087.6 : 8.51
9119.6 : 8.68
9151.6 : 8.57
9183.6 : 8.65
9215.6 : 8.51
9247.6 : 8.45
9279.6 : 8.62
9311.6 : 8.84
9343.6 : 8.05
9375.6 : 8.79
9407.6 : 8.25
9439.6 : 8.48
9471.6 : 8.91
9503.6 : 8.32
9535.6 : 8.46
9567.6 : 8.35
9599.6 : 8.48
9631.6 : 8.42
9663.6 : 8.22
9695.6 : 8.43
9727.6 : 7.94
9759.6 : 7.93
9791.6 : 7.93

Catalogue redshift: 0.00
